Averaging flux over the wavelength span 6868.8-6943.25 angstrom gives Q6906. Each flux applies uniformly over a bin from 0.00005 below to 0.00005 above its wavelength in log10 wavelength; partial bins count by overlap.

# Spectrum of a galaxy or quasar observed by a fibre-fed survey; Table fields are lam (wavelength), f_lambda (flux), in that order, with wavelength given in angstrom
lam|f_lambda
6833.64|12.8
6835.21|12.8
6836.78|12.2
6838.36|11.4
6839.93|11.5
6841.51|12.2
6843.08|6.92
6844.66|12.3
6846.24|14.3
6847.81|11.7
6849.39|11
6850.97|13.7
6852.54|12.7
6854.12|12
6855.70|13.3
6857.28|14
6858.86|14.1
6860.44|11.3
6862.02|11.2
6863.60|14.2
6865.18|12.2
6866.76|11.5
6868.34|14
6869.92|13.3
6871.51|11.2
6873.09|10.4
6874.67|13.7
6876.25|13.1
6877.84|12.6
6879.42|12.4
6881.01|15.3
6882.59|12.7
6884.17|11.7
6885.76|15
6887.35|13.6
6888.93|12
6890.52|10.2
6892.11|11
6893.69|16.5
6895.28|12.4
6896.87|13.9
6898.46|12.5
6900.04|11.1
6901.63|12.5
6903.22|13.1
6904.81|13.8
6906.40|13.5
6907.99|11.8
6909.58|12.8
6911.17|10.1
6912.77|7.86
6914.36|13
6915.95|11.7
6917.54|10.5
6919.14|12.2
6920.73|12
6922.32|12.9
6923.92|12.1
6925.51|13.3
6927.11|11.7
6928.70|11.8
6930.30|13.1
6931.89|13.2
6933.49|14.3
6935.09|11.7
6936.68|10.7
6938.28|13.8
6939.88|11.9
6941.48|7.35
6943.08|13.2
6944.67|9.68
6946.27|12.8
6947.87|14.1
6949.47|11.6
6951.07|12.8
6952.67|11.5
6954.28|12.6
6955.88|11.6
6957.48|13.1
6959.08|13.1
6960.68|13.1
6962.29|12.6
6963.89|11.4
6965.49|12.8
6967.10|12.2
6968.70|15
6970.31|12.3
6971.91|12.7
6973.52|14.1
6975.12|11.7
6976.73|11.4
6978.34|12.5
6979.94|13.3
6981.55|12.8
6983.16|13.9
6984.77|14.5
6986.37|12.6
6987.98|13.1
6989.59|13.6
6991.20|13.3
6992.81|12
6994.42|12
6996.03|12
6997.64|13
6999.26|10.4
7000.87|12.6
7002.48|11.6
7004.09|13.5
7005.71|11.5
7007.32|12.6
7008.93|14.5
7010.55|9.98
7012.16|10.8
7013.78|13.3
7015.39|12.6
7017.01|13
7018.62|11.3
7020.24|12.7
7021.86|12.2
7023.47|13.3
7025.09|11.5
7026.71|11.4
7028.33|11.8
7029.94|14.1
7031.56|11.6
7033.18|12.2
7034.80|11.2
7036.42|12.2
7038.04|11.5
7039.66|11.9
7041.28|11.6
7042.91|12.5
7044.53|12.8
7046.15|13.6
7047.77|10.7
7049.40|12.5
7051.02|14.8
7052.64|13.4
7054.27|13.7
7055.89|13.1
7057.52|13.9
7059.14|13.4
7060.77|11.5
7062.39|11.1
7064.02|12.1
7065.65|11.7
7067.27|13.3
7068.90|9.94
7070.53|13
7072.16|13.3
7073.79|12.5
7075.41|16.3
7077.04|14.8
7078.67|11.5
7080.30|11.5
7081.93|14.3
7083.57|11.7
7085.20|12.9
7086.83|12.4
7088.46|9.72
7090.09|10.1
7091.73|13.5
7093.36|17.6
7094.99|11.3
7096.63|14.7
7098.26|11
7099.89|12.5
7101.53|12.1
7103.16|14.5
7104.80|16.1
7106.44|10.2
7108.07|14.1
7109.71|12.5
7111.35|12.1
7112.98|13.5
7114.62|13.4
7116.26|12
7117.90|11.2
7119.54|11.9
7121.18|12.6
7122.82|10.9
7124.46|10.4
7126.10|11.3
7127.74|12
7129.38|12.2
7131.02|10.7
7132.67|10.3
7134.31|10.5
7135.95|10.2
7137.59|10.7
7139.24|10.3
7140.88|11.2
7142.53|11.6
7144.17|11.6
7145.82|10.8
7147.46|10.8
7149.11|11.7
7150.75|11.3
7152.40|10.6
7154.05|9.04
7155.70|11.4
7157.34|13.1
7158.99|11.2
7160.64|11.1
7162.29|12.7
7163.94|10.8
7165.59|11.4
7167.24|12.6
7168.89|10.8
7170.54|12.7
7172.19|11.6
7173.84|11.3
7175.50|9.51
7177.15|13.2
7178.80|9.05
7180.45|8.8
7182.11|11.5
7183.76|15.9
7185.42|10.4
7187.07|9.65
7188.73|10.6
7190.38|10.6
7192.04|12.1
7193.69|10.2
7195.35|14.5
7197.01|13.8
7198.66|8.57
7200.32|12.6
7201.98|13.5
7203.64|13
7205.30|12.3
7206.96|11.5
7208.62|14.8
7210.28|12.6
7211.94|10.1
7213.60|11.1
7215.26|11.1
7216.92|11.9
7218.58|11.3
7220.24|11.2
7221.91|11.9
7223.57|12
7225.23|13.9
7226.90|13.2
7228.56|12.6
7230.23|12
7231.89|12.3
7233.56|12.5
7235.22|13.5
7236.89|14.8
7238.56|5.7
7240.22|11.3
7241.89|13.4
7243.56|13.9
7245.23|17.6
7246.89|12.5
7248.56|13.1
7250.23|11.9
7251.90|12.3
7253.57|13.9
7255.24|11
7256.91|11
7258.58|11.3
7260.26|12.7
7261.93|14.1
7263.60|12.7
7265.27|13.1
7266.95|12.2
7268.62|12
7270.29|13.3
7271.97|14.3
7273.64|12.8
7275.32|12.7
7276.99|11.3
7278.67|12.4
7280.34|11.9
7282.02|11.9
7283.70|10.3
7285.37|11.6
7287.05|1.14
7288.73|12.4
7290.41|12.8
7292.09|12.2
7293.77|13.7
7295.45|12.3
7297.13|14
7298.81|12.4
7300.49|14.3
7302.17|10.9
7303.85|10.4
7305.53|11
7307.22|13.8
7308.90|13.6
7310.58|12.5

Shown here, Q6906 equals 12.3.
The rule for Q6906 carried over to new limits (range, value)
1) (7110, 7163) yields 11.4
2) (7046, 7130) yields 12.6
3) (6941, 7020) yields 12.5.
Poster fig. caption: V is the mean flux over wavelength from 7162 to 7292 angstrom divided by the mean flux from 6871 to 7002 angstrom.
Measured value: 1.0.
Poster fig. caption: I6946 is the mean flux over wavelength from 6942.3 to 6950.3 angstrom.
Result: 12.3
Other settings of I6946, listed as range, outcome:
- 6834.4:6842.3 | 12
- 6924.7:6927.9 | 12.5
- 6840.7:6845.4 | 10.5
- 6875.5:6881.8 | 13.3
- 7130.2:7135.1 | 10.5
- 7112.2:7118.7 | 12.5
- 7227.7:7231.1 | 12.3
